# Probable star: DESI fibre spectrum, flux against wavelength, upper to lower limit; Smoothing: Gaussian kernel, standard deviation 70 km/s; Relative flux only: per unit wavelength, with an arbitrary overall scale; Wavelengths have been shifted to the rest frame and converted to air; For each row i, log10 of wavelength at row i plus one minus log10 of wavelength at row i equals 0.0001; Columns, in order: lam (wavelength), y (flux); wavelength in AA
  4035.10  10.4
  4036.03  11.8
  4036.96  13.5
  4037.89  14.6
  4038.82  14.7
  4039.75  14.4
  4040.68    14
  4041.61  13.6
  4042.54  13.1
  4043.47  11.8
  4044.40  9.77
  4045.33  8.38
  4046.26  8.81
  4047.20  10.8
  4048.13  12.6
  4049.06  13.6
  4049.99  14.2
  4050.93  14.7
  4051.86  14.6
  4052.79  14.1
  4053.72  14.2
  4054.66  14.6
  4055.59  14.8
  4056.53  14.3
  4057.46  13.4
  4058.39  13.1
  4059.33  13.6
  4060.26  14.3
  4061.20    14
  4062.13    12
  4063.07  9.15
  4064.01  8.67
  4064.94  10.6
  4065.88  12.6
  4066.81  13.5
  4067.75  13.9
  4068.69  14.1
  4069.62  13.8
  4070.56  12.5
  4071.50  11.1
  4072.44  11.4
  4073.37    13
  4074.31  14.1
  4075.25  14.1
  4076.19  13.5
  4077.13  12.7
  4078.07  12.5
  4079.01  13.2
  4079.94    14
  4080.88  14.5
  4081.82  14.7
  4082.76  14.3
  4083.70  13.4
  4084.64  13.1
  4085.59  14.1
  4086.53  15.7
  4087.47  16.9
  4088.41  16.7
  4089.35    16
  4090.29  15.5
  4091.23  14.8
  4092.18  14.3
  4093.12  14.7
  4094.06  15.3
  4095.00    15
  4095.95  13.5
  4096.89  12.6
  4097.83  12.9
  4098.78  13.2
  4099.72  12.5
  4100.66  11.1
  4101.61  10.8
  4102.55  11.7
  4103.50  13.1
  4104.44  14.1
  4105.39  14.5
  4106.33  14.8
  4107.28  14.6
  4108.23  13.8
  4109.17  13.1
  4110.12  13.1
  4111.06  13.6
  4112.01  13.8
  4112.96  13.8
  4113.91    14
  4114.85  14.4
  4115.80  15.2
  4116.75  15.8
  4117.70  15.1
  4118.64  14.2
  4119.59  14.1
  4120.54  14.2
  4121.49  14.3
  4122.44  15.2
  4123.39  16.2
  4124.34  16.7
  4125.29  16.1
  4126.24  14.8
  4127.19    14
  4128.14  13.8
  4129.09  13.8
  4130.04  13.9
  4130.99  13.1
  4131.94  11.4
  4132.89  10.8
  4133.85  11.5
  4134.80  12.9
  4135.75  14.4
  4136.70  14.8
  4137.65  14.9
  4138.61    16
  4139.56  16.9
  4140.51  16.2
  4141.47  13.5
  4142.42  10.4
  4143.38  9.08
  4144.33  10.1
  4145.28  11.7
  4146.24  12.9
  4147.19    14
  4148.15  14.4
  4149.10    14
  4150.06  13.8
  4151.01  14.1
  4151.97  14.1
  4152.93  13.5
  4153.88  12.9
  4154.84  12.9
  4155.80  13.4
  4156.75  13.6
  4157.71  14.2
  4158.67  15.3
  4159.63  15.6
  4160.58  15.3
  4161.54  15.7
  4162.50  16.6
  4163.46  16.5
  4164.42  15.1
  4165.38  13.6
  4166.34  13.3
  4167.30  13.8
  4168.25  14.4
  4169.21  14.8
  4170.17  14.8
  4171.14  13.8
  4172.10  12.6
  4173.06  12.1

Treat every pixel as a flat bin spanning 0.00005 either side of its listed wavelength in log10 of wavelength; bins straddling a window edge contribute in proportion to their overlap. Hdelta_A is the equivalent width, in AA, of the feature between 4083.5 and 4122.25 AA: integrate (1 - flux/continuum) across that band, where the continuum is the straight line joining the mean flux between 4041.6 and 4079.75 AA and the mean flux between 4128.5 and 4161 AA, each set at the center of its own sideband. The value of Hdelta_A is -2.8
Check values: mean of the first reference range 12.8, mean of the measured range 14.1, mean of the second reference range 13.5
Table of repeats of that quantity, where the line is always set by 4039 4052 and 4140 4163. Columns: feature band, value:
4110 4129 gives -1.9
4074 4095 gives -2.6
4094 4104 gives 0.2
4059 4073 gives 0.4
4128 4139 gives 0.0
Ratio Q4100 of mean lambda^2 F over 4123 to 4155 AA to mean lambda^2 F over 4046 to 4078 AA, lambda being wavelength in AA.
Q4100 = 1.09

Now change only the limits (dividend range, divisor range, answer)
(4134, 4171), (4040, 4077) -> 1.15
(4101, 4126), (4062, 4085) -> 1.13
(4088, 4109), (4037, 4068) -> 1.10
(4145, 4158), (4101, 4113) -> 1.03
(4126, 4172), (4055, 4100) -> 1.05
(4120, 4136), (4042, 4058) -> 1.13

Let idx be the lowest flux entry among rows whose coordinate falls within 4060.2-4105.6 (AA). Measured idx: 8.67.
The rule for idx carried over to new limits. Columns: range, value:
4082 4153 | 9.08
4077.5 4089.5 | 12.5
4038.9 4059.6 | 8.38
